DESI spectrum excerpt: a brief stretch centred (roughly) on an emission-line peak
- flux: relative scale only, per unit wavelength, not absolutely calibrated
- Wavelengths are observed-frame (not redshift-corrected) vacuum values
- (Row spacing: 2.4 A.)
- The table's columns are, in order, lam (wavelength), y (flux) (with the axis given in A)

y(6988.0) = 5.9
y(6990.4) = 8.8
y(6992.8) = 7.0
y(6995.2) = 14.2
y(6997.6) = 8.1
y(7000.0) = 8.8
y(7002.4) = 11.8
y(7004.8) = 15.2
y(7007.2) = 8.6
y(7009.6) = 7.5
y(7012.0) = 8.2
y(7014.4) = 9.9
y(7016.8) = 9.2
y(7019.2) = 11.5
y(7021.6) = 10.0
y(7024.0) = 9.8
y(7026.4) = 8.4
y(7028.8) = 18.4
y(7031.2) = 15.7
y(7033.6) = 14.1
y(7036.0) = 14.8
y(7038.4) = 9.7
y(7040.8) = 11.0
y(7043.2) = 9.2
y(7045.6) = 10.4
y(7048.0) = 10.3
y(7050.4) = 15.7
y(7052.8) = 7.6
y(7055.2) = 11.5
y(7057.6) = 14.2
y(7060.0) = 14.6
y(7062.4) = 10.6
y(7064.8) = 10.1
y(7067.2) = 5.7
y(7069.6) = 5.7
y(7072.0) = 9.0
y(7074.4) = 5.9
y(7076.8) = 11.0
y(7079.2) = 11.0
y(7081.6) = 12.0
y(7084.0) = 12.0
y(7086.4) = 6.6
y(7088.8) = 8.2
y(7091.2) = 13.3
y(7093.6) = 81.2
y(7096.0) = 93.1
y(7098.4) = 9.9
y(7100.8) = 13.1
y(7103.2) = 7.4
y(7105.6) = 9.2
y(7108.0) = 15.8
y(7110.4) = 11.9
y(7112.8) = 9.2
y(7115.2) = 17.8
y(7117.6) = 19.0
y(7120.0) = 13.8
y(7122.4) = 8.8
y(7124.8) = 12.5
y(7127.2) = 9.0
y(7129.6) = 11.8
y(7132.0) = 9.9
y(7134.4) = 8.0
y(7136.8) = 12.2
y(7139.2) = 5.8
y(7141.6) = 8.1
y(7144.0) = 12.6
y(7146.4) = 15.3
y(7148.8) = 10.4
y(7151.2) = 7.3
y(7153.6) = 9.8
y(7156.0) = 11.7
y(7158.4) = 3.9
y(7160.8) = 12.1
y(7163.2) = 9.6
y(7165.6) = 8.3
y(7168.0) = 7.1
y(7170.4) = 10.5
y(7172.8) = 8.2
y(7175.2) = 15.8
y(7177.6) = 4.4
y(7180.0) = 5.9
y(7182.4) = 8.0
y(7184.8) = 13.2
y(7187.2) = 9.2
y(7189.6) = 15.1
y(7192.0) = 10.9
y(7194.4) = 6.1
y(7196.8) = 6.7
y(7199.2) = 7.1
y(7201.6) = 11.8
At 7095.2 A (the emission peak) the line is H-alpha 6563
